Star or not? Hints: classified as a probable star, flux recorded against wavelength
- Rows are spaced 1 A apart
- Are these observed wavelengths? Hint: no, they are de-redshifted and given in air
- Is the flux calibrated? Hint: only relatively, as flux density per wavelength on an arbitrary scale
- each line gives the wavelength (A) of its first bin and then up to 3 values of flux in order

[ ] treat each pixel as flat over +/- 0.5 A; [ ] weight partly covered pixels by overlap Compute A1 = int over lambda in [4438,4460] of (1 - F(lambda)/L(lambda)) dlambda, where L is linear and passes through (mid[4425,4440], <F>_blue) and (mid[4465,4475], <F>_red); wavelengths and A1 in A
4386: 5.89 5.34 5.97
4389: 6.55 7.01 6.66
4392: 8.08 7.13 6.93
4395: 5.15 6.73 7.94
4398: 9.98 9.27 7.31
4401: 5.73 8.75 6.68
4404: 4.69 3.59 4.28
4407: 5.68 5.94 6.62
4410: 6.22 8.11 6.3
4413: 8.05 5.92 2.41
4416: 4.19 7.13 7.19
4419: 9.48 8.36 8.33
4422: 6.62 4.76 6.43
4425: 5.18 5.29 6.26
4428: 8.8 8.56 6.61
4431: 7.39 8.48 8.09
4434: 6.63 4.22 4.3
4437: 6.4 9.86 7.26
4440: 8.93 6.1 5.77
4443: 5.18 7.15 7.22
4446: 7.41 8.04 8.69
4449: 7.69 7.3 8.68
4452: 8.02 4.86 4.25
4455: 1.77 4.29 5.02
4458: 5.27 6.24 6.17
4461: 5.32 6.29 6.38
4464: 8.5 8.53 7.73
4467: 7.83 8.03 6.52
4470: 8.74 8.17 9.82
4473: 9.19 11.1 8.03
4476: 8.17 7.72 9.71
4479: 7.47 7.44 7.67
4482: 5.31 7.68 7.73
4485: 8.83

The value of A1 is 3.3 A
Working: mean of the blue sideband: 7.01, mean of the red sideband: 8.54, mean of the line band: 6.51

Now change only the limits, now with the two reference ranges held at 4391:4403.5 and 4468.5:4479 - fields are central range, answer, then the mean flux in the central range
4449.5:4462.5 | 4.22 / 5.65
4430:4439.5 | 1.30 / 6.94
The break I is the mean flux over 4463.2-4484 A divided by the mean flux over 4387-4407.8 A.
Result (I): 1.22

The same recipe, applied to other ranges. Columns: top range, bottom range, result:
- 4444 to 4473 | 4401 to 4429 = 1.09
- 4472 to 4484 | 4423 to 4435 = 1.20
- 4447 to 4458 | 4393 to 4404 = 0.84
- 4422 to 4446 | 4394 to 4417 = 1.06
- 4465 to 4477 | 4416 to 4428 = 1.24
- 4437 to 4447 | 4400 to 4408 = 1.25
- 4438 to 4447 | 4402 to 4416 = 1.23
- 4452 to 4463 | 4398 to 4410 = 0.81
